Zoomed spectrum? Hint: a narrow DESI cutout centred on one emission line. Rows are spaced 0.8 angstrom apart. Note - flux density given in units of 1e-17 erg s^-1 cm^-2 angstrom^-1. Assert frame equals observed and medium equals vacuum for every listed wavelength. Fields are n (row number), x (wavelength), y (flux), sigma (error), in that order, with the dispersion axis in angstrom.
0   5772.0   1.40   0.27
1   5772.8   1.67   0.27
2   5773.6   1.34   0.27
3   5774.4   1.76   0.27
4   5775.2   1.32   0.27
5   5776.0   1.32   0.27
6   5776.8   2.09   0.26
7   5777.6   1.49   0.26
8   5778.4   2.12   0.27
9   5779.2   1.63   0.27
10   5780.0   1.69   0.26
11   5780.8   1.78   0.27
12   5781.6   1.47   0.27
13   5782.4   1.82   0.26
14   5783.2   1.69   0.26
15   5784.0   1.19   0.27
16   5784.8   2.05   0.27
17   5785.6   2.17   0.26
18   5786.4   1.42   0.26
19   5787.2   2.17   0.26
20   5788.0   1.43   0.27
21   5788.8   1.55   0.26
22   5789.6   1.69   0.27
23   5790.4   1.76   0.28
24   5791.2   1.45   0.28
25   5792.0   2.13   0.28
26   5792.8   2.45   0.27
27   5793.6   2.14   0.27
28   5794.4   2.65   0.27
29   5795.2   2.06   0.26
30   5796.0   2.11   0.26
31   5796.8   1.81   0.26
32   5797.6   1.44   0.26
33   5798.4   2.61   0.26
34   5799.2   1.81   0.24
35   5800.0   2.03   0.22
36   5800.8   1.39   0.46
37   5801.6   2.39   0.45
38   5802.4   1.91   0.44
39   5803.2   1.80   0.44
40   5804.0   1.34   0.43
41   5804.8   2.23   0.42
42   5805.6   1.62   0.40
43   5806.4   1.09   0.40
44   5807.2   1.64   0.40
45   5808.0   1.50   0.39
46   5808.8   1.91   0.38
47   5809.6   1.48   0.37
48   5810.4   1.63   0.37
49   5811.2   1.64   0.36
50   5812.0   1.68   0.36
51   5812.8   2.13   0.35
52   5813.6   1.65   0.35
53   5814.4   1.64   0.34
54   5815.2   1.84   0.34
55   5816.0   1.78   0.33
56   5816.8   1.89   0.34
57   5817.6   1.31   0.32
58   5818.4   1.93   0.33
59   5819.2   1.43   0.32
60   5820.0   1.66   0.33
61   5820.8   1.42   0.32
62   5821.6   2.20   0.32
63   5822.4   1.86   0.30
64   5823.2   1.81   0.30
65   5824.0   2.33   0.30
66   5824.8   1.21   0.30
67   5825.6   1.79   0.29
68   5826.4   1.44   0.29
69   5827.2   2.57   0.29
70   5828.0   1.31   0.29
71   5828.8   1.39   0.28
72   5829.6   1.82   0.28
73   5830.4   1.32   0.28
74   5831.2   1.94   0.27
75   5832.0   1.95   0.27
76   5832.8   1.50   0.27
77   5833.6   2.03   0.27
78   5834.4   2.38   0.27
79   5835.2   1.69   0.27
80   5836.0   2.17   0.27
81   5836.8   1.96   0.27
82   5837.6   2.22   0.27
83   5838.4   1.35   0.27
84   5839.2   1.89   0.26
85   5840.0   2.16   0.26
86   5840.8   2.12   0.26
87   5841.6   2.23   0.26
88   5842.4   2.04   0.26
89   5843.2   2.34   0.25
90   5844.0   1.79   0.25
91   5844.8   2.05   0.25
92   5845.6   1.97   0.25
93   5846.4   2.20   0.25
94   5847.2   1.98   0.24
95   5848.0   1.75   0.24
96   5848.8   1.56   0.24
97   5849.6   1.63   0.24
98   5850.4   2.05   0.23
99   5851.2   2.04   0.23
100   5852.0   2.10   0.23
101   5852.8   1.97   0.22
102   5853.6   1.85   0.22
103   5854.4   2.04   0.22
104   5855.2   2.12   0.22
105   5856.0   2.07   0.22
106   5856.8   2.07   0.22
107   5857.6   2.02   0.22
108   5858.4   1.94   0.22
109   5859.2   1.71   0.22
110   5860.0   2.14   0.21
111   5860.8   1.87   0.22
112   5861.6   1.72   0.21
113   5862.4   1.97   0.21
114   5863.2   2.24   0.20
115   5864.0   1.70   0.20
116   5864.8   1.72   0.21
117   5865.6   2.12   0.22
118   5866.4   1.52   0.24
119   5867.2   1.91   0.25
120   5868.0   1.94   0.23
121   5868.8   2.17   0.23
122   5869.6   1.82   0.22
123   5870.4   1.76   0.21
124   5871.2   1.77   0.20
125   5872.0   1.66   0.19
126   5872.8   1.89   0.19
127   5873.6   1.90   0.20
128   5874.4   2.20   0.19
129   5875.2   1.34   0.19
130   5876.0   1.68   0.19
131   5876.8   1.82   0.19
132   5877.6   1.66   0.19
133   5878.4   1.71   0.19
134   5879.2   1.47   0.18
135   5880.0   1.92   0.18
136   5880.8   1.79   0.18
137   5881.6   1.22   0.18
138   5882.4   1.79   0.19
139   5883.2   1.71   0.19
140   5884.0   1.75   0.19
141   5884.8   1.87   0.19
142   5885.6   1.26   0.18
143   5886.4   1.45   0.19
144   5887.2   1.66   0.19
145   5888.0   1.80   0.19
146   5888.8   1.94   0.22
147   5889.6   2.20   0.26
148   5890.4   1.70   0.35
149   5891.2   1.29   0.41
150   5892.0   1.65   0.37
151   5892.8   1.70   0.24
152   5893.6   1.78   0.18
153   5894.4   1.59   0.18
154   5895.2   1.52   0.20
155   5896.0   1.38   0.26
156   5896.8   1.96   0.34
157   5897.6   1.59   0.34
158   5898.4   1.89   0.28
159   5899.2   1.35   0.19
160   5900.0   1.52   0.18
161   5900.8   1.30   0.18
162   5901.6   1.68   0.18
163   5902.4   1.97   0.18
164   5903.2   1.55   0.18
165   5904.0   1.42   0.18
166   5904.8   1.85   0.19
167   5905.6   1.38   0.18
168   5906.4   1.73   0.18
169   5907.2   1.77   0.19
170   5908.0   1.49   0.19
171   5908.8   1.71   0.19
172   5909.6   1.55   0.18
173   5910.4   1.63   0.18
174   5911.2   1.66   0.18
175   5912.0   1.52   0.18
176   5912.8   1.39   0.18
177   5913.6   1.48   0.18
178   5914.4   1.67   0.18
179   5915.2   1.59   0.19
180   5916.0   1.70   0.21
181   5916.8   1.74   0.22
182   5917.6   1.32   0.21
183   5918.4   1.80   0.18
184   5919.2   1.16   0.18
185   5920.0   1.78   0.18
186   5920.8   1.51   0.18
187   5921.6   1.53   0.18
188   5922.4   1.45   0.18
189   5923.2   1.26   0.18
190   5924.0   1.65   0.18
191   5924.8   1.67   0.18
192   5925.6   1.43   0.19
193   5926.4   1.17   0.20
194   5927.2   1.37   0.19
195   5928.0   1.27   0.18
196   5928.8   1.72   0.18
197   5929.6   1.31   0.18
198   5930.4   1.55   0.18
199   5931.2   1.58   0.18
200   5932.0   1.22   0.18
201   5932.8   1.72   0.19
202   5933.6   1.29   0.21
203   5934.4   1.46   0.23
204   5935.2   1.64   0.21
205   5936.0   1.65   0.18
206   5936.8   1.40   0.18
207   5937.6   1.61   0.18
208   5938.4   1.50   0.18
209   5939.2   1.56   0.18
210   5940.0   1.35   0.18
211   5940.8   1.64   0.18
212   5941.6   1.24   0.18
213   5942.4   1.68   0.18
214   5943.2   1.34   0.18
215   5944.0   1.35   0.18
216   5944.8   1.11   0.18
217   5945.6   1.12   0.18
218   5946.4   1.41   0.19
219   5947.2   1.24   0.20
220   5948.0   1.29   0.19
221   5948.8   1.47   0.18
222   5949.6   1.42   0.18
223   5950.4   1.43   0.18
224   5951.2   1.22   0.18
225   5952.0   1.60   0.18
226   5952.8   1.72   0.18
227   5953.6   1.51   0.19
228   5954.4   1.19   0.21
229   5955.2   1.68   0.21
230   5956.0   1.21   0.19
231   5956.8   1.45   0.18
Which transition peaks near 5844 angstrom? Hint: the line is C III] 1909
